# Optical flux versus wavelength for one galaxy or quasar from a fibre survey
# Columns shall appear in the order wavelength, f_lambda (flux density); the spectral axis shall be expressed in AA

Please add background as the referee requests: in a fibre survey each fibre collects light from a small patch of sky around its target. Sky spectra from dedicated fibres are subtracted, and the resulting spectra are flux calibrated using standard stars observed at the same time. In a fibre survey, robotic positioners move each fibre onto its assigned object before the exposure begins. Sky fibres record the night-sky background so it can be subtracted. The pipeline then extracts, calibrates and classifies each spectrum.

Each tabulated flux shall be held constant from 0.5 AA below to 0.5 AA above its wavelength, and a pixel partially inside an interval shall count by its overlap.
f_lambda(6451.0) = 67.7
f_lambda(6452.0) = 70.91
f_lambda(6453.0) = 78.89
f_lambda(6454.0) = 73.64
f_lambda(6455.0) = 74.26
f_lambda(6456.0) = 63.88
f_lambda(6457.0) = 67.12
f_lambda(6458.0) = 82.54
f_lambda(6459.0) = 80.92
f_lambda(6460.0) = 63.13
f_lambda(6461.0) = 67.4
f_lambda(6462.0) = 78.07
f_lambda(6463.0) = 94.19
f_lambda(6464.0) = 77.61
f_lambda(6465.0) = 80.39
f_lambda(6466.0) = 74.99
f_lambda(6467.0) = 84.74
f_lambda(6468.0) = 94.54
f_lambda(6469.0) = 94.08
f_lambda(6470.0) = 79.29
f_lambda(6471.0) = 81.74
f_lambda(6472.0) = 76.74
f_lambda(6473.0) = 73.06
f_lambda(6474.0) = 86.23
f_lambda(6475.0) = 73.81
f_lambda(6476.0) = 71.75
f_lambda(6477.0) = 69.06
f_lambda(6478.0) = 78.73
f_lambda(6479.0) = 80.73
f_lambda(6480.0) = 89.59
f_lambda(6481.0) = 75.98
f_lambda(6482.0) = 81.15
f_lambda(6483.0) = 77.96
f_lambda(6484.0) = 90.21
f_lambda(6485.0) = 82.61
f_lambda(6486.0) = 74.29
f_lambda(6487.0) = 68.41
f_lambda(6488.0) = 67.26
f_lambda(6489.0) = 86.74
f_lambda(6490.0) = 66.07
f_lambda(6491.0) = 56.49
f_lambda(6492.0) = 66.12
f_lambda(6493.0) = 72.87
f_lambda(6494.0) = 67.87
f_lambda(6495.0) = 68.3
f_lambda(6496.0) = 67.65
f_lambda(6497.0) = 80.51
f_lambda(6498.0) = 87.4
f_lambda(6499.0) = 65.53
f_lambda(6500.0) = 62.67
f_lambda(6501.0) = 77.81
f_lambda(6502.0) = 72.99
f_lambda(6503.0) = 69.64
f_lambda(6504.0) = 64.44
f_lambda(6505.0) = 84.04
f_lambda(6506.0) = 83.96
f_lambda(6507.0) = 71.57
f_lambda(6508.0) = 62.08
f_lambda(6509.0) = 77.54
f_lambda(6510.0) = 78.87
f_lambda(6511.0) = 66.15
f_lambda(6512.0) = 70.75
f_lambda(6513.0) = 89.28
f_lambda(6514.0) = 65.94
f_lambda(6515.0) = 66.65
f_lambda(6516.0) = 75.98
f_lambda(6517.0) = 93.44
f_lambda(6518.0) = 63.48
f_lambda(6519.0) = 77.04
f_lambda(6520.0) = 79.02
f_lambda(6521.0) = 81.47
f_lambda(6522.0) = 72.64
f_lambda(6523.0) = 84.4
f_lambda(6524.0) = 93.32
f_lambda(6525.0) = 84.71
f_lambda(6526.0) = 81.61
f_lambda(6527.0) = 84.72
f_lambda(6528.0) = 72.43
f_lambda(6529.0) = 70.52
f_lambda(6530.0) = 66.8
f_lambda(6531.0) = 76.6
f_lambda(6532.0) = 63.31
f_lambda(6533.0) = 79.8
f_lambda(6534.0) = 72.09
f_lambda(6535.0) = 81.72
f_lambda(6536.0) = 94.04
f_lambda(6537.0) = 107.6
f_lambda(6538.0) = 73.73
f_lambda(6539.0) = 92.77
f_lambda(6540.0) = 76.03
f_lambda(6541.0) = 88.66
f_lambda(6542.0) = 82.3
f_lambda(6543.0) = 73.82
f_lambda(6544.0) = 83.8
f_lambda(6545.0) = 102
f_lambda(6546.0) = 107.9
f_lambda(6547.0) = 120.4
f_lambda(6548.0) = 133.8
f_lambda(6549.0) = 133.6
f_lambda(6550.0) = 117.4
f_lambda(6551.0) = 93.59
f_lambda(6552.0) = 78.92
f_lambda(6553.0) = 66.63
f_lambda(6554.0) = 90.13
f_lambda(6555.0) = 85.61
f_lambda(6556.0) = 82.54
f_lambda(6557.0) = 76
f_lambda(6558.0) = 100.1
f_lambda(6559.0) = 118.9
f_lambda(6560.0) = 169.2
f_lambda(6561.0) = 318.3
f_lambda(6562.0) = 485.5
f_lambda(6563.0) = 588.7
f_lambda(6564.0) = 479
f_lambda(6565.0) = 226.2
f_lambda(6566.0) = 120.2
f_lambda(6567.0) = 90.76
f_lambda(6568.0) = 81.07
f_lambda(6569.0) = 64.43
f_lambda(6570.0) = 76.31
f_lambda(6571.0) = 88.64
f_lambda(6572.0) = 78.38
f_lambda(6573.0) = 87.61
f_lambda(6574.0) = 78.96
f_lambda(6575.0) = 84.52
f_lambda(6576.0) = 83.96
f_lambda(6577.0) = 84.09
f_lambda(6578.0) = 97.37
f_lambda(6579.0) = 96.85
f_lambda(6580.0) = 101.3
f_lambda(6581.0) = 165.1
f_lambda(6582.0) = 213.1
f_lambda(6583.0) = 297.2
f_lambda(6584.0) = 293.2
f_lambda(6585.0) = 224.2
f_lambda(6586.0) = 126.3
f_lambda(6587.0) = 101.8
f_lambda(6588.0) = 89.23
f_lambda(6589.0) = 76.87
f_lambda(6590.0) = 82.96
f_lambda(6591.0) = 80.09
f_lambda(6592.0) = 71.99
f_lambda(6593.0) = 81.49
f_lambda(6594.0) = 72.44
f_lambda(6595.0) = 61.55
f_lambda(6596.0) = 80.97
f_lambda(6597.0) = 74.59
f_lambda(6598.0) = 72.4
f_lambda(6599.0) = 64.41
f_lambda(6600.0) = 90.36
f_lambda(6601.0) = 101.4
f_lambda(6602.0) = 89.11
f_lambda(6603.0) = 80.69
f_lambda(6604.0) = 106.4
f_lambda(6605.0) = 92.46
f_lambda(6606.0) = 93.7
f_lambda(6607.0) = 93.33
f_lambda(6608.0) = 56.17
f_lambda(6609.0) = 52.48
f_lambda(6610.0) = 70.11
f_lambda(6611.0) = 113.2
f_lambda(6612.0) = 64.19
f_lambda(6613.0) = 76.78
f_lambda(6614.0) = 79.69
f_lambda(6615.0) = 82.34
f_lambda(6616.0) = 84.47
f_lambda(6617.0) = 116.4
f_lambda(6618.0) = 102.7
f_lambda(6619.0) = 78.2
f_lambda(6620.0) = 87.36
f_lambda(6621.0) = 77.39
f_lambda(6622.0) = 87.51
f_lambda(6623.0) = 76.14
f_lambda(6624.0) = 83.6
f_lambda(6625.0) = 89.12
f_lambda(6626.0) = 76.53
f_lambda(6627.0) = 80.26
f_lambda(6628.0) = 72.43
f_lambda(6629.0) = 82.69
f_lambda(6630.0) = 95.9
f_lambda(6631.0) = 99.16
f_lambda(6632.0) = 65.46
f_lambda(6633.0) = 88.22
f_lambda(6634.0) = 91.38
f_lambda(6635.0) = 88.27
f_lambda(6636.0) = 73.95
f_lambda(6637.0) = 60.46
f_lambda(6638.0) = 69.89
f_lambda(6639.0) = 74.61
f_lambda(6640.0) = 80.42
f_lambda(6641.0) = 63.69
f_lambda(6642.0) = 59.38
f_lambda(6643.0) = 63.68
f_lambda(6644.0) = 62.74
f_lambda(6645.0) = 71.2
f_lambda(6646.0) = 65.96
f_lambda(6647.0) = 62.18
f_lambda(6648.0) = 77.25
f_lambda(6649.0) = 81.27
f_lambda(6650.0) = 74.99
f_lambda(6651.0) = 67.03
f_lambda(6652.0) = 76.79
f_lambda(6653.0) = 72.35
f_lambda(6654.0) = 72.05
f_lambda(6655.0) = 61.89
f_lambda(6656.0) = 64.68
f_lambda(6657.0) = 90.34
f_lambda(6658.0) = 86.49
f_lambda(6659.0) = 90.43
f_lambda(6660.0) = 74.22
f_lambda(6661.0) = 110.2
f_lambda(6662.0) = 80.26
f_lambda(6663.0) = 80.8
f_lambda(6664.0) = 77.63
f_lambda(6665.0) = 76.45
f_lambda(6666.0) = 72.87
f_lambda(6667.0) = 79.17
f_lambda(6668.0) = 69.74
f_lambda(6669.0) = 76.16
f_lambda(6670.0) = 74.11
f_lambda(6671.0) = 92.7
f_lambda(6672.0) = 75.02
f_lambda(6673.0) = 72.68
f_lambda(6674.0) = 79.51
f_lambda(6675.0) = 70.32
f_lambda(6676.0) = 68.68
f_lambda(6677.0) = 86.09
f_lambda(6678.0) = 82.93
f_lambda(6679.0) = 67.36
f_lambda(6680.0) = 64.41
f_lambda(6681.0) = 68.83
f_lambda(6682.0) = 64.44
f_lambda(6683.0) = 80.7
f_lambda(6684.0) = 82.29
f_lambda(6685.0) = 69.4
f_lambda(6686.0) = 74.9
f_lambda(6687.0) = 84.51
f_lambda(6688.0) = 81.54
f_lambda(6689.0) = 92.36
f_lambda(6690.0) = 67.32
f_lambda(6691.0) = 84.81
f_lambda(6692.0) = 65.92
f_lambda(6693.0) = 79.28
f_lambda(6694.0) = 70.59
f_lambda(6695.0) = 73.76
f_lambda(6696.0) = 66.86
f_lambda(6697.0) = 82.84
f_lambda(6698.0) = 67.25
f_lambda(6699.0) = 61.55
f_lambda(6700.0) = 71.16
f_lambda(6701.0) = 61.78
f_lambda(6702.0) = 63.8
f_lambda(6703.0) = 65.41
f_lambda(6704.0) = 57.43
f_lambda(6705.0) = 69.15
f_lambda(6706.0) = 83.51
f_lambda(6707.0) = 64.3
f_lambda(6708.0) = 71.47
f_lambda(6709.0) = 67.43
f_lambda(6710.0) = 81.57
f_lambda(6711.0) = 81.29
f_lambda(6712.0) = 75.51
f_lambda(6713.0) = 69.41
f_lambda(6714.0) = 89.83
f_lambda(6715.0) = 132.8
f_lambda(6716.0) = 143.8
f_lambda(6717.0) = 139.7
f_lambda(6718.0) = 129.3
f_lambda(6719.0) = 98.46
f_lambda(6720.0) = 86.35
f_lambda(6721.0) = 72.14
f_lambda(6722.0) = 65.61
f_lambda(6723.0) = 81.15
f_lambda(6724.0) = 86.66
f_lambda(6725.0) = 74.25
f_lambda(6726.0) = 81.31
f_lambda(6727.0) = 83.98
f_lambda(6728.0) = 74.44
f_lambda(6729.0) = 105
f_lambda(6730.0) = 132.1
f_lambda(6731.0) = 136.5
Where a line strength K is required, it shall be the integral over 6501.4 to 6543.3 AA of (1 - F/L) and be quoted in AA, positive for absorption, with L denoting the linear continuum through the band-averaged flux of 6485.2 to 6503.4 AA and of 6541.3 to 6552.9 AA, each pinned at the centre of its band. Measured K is 4.3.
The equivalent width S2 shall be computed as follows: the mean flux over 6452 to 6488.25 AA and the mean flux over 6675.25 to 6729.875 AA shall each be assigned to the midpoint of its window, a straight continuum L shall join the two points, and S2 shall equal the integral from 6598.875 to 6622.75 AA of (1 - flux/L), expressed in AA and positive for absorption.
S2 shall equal -1.8 AA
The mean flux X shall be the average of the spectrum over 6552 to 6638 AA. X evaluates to 114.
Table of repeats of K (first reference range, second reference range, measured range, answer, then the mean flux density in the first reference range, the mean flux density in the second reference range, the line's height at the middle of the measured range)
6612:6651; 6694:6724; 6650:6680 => 1.0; 78.7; 81.8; 80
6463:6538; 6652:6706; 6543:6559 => -4.5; 77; 75.1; 76.5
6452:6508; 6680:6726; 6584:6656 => -4.6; 75.9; 79.9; 78.4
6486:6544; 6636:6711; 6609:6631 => -2.9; 76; 73.8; 74.5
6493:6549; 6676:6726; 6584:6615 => -4.1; 80.3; 79.6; 80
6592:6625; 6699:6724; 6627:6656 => 3.1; 82.6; 83.9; 83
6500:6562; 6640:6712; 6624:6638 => -0.3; 91.9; 74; 79.6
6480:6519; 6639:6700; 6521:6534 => -0.6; 73.9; 74.9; 74.1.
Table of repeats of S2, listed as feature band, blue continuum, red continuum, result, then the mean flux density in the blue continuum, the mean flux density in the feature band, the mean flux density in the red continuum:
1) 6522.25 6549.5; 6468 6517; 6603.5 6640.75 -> -3.6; 75.4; 88.1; 82.7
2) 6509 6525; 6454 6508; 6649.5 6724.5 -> -0.2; 75.9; 77.5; 78.9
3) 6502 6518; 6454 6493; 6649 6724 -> 0.6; 77.1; 74.3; 78.9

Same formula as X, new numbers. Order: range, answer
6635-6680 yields 74.8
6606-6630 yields 82.4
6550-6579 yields 148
